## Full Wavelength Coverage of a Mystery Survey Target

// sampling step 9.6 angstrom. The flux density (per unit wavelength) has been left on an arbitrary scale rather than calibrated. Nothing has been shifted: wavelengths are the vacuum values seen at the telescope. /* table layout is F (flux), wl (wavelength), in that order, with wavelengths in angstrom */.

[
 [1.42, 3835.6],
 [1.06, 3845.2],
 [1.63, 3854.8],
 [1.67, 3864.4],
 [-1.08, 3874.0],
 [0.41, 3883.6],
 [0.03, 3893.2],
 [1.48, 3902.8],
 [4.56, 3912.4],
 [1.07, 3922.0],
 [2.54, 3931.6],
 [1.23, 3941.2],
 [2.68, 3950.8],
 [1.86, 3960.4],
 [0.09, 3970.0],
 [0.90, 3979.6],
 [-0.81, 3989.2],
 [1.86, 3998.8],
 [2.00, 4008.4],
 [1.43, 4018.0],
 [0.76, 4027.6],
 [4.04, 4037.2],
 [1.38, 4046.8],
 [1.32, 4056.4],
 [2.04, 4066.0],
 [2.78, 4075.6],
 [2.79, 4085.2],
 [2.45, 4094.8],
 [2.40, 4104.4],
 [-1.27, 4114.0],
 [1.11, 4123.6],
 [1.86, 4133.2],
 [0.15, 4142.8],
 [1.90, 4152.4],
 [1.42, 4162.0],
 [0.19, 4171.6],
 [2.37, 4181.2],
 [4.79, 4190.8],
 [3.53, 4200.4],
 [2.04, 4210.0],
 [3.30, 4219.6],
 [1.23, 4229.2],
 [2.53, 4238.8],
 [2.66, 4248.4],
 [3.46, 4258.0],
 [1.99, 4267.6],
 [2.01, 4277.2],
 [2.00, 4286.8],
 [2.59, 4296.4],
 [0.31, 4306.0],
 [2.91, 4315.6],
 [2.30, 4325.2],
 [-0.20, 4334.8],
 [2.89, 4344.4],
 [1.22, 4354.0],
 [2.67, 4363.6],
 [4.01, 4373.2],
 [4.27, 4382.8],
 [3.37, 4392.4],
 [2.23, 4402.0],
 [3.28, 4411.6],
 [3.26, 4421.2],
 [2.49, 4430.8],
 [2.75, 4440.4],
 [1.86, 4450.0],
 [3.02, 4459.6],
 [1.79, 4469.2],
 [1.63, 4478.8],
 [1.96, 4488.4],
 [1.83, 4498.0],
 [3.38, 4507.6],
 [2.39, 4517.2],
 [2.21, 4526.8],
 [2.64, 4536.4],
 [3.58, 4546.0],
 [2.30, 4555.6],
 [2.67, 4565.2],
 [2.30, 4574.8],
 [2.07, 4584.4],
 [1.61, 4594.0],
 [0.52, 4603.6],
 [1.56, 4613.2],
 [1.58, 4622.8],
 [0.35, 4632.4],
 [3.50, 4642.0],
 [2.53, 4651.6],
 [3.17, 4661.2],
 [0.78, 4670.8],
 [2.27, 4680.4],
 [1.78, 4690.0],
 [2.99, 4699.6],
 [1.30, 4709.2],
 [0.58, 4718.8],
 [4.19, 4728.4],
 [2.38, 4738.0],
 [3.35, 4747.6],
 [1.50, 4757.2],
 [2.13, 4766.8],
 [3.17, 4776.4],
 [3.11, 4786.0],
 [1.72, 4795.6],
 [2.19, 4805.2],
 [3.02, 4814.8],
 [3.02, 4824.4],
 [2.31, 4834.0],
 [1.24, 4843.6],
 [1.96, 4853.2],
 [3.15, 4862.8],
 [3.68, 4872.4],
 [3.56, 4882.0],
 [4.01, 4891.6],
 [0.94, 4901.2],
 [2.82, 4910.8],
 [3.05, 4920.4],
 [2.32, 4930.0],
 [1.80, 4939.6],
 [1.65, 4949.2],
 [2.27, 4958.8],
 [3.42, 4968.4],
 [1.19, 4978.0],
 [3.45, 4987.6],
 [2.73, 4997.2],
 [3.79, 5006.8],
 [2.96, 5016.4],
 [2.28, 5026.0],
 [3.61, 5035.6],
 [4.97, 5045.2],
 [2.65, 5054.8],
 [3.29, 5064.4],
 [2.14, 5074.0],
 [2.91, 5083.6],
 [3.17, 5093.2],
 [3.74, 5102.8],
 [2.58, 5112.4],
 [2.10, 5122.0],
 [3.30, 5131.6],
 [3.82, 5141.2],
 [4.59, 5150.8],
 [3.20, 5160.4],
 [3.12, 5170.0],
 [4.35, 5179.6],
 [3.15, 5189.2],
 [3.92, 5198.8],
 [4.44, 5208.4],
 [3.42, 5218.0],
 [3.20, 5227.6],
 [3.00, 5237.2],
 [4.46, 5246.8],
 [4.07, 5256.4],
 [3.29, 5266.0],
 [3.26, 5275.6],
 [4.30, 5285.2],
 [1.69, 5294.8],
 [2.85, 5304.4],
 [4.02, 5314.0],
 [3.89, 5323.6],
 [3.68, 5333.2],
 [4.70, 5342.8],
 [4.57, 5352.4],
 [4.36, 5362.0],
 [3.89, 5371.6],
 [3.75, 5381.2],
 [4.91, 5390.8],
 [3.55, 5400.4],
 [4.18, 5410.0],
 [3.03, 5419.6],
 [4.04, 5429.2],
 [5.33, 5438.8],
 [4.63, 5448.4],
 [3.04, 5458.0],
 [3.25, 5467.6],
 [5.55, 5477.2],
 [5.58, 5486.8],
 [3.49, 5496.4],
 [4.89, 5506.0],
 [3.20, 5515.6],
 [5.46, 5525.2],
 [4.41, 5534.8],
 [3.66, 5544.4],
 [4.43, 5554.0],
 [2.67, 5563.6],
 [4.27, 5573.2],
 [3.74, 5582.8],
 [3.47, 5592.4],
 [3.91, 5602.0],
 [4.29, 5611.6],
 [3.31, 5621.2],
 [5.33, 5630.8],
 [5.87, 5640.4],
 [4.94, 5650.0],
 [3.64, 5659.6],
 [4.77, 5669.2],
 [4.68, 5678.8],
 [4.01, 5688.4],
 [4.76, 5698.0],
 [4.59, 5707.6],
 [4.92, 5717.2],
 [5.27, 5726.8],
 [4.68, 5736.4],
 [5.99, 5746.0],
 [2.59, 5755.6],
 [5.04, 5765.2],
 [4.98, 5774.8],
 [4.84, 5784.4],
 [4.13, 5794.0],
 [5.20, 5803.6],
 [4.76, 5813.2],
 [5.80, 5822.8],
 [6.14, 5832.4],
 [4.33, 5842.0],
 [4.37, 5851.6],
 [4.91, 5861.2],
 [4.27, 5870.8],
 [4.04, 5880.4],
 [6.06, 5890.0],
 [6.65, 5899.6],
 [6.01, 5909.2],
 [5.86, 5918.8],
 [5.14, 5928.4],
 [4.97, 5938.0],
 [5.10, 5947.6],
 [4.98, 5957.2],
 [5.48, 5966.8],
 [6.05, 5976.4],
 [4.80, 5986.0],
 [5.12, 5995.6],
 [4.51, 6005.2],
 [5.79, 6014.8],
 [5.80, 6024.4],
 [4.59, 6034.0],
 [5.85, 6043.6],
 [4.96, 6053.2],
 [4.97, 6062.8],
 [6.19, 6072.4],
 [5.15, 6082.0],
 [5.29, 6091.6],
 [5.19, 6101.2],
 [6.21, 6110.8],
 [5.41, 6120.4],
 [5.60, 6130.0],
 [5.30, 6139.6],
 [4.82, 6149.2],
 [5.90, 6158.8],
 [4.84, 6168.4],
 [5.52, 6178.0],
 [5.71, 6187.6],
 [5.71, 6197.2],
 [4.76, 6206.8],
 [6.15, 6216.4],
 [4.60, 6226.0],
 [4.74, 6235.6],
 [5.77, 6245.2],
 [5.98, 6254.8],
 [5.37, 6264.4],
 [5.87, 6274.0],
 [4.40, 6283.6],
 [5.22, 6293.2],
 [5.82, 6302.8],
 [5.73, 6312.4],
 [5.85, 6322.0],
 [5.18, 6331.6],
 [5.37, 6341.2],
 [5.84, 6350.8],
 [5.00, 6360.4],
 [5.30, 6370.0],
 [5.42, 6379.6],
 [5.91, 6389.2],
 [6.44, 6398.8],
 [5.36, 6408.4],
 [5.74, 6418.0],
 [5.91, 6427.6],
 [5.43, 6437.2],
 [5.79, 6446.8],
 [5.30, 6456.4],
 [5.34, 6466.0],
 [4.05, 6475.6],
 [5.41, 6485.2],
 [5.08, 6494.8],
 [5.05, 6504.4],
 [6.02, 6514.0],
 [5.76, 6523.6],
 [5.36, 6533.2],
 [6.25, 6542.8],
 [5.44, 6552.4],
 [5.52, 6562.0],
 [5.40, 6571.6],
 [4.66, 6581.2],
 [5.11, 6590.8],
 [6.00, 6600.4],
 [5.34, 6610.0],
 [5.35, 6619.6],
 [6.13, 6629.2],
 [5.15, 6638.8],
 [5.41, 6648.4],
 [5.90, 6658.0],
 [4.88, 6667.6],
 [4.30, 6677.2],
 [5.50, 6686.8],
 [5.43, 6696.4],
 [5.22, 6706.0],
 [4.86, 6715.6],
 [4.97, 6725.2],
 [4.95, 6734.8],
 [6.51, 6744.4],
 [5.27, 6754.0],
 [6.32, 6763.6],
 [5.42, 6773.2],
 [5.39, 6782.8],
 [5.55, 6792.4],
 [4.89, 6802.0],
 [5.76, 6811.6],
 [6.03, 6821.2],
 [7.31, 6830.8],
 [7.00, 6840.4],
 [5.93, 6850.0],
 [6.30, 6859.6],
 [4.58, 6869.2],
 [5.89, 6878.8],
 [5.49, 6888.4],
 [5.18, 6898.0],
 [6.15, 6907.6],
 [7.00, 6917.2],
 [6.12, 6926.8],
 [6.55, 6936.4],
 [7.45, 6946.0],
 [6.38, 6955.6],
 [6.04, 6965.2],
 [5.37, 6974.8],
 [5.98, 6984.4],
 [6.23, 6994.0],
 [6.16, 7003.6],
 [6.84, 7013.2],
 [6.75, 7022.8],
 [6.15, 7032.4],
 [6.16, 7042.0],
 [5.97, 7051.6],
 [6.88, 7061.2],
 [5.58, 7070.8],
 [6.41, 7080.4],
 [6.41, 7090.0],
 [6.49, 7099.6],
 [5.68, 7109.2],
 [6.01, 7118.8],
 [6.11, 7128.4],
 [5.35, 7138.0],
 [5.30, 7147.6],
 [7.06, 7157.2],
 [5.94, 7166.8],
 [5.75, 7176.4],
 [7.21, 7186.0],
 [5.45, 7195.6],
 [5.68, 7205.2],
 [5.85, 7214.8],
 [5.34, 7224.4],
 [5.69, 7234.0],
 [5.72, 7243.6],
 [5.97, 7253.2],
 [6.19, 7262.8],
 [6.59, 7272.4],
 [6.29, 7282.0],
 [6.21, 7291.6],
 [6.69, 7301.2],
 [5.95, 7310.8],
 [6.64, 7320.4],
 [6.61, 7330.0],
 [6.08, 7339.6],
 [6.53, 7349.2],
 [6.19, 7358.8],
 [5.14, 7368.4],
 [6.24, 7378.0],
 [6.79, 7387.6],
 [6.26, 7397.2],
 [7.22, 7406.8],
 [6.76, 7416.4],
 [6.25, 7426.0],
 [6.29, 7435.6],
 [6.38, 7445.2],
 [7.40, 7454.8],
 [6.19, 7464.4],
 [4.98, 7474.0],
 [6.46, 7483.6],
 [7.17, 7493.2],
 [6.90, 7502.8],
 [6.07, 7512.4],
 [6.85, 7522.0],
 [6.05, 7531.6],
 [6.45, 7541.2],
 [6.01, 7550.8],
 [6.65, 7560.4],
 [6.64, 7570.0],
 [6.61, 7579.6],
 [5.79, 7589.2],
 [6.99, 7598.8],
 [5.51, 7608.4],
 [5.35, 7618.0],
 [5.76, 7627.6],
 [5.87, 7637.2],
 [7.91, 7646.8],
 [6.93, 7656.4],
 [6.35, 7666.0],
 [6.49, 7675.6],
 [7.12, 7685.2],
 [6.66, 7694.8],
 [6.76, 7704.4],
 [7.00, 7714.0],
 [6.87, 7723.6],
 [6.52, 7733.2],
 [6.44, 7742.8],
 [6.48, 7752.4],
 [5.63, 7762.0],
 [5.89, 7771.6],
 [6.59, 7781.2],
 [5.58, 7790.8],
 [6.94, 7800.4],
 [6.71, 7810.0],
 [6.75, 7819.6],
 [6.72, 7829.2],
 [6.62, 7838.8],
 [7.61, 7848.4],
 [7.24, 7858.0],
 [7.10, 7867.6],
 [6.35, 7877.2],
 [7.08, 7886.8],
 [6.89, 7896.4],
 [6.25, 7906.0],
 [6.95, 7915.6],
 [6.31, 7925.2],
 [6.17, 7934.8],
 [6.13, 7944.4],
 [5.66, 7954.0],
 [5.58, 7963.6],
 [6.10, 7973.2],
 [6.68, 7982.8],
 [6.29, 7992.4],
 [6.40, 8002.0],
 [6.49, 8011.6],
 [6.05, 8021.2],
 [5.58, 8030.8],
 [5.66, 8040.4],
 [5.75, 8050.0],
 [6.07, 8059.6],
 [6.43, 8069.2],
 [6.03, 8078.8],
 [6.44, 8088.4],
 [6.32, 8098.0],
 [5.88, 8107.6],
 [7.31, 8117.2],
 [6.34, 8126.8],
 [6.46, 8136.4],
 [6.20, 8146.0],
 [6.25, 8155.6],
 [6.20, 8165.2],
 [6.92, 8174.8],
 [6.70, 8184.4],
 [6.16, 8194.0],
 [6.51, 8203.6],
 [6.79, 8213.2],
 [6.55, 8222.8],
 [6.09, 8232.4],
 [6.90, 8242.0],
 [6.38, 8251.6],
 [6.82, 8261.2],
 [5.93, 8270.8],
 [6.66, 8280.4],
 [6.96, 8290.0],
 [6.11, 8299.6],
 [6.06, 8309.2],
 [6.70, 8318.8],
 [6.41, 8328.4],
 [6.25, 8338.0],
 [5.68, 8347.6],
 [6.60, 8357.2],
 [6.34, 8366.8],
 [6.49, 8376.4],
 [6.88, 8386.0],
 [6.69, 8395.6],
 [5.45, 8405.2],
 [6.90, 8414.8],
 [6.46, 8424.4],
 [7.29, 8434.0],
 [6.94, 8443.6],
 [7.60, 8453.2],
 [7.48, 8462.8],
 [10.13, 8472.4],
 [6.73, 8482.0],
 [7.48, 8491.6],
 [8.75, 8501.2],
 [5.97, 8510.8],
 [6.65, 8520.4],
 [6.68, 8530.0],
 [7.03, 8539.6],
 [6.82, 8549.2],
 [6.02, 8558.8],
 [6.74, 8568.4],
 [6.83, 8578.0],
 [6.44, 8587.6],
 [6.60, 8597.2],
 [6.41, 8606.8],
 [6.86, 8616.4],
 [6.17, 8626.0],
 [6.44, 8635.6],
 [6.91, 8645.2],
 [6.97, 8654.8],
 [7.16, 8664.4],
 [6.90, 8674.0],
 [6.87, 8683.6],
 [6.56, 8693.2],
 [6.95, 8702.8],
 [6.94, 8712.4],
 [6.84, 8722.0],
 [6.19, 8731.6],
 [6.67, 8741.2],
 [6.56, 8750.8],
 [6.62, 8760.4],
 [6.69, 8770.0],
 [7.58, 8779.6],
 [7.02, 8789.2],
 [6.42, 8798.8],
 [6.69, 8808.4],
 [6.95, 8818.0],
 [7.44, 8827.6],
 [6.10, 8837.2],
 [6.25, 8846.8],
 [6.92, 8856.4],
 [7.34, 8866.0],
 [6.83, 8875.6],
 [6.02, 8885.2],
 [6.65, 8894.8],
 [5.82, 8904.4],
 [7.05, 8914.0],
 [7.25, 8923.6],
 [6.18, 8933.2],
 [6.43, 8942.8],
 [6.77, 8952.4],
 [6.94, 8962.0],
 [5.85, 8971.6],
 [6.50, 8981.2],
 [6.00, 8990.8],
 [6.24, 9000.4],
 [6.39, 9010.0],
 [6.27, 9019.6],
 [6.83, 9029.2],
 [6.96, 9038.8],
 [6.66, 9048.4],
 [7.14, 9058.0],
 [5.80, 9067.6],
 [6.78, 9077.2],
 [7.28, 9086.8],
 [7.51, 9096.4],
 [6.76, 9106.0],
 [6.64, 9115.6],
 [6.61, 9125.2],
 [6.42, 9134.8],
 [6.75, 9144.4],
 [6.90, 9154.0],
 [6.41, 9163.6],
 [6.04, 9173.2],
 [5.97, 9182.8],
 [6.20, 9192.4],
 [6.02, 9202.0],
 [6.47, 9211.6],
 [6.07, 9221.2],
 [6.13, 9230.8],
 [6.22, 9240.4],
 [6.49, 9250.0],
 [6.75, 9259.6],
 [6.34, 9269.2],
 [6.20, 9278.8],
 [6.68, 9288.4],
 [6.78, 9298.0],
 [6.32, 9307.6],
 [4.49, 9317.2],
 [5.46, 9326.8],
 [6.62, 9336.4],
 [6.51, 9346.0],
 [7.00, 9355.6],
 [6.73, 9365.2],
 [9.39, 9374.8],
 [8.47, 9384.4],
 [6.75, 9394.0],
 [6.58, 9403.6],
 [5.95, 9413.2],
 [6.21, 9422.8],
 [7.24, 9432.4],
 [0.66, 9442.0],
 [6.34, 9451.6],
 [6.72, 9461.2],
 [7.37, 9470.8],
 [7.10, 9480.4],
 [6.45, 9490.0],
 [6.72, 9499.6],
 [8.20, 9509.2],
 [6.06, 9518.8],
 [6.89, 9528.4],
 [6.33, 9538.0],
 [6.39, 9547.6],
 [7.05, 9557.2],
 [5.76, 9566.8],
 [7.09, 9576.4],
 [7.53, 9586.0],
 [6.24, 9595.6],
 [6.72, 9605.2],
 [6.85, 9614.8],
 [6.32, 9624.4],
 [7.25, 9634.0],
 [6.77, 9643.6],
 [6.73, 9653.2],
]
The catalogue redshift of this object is 0.290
